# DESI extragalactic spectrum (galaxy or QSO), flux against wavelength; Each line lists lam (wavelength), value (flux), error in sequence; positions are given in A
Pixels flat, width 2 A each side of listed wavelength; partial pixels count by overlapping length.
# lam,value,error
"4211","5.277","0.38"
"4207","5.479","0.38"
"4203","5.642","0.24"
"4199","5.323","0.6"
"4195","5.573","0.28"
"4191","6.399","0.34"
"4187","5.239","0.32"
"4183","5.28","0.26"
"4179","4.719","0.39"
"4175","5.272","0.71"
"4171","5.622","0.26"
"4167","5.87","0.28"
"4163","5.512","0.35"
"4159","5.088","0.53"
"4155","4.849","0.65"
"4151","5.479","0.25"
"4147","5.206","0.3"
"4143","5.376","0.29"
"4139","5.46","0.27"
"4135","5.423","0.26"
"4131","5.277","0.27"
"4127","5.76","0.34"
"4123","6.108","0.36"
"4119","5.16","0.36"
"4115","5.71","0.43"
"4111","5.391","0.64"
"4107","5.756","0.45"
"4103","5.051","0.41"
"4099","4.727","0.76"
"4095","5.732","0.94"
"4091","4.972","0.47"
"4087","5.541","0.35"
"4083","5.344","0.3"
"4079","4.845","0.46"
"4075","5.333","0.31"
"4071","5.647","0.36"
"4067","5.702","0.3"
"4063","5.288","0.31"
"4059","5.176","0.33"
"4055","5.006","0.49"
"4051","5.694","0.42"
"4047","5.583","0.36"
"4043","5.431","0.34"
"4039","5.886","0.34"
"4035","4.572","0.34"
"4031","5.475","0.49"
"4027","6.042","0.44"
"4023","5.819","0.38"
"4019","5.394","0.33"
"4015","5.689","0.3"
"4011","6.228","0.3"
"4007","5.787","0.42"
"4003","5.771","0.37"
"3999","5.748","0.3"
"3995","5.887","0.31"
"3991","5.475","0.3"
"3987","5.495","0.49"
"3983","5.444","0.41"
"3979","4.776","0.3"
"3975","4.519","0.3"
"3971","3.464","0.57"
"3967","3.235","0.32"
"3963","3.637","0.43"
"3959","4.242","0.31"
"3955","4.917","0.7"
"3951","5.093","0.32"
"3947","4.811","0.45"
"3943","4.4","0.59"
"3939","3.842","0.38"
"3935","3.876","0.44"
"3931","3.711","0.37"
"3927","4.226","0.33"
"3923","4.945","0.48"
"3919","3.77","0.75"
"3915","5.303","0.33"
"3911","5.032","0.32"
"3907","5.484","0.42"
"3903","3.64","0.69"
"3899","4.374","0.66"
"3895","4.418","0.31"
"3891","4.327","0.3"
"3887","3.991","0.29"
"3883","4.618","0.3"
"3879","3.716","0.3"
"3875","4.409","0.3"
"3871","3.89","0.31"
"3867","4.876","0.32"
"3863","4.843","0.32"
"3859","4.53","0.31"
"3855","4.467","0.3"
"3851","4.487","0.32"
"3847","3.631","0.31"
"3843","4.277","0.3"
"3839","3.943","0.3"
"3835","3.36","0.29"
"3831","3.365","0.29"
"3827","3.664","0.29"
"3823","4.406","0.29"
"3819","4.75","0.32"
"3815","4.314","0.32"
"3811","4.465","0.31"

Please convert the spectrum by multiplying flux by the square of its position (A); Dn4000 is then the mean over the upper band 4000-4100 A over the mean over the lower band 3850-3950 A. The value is 1.3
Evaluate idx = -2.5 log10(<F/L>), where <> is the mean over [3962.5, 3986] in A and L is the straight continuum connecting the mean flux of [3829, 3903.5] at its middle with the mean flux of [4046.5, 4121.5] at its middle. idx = 0.12 mag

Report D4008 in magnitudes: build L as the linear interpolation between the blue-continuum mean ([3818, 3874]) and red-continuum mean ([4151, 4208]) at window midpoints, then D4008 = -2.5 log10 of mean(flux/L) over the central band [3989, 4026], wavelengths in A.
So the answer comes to -0.20 mag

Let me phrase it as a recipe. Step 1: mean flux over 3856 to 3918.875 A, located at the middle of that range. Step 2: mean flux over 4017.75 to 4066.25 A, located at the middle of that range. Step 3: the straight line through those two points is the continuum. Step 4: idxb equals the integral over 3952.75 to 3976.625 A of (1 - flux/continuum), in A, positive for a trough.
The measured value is 4.6 A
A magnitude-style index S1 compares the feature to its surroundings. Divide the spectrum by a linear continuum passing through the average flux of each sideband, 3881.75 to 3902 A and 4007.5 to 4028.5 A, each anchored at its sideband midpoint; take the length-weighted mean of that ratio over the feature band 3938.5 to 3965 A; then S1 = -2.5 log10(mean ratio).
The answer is 0.13 mag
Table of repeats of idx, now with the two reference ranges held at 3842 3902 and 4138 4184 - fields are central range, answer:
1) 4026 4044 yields -0.12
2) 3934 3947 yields 0.09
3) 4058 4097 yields -0.07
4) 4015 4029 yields -0.19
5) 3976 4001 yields -0.15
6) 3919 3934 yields 0.08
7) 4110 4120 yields -0.06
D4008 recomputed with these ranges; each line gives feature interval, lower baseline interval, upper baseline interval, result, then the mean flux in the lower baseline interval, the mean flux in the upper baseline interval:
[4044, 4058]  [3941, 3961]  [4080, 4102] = -0.07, 4.69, 5.23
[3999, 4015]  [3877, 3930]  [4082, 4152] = -0.19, 4.44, 5.42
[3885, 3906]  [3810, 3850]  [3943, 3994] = 0.02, 4.02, 4.61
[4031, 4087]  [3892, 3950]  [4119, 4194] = -0.07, 4.43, 5.44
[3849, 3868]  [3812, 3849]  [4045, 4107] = -0.12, 3.98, 5.32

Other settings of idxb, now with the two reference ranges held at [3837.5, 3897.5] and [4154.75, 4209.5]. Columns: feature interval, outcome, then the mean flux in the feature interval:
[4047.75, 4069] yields -1.7 A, 5.39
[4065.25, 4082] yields -1.1 A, 5.37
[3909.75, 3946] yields 1.4 A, 4.34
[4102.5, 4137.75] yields -2.2 A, 5.53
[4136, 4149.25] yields -0.2 A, 5.36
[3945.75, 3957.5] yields -0.8 A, 4.92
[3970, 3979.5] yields 0.9 A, 4.25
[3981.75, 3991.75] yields -1.6 A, 5.47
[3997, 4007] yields -2.0 A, 5.77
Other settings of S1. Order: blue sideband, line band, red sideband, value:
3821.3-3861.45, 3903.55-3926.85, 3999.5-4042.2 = -0.019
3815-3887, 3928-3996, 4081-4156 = 0.047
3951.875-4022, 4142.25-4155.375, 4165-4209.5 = 0.030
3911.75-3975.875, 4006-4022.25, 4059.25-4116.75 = -0.203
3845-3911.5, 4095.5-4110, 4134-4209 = -0.017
